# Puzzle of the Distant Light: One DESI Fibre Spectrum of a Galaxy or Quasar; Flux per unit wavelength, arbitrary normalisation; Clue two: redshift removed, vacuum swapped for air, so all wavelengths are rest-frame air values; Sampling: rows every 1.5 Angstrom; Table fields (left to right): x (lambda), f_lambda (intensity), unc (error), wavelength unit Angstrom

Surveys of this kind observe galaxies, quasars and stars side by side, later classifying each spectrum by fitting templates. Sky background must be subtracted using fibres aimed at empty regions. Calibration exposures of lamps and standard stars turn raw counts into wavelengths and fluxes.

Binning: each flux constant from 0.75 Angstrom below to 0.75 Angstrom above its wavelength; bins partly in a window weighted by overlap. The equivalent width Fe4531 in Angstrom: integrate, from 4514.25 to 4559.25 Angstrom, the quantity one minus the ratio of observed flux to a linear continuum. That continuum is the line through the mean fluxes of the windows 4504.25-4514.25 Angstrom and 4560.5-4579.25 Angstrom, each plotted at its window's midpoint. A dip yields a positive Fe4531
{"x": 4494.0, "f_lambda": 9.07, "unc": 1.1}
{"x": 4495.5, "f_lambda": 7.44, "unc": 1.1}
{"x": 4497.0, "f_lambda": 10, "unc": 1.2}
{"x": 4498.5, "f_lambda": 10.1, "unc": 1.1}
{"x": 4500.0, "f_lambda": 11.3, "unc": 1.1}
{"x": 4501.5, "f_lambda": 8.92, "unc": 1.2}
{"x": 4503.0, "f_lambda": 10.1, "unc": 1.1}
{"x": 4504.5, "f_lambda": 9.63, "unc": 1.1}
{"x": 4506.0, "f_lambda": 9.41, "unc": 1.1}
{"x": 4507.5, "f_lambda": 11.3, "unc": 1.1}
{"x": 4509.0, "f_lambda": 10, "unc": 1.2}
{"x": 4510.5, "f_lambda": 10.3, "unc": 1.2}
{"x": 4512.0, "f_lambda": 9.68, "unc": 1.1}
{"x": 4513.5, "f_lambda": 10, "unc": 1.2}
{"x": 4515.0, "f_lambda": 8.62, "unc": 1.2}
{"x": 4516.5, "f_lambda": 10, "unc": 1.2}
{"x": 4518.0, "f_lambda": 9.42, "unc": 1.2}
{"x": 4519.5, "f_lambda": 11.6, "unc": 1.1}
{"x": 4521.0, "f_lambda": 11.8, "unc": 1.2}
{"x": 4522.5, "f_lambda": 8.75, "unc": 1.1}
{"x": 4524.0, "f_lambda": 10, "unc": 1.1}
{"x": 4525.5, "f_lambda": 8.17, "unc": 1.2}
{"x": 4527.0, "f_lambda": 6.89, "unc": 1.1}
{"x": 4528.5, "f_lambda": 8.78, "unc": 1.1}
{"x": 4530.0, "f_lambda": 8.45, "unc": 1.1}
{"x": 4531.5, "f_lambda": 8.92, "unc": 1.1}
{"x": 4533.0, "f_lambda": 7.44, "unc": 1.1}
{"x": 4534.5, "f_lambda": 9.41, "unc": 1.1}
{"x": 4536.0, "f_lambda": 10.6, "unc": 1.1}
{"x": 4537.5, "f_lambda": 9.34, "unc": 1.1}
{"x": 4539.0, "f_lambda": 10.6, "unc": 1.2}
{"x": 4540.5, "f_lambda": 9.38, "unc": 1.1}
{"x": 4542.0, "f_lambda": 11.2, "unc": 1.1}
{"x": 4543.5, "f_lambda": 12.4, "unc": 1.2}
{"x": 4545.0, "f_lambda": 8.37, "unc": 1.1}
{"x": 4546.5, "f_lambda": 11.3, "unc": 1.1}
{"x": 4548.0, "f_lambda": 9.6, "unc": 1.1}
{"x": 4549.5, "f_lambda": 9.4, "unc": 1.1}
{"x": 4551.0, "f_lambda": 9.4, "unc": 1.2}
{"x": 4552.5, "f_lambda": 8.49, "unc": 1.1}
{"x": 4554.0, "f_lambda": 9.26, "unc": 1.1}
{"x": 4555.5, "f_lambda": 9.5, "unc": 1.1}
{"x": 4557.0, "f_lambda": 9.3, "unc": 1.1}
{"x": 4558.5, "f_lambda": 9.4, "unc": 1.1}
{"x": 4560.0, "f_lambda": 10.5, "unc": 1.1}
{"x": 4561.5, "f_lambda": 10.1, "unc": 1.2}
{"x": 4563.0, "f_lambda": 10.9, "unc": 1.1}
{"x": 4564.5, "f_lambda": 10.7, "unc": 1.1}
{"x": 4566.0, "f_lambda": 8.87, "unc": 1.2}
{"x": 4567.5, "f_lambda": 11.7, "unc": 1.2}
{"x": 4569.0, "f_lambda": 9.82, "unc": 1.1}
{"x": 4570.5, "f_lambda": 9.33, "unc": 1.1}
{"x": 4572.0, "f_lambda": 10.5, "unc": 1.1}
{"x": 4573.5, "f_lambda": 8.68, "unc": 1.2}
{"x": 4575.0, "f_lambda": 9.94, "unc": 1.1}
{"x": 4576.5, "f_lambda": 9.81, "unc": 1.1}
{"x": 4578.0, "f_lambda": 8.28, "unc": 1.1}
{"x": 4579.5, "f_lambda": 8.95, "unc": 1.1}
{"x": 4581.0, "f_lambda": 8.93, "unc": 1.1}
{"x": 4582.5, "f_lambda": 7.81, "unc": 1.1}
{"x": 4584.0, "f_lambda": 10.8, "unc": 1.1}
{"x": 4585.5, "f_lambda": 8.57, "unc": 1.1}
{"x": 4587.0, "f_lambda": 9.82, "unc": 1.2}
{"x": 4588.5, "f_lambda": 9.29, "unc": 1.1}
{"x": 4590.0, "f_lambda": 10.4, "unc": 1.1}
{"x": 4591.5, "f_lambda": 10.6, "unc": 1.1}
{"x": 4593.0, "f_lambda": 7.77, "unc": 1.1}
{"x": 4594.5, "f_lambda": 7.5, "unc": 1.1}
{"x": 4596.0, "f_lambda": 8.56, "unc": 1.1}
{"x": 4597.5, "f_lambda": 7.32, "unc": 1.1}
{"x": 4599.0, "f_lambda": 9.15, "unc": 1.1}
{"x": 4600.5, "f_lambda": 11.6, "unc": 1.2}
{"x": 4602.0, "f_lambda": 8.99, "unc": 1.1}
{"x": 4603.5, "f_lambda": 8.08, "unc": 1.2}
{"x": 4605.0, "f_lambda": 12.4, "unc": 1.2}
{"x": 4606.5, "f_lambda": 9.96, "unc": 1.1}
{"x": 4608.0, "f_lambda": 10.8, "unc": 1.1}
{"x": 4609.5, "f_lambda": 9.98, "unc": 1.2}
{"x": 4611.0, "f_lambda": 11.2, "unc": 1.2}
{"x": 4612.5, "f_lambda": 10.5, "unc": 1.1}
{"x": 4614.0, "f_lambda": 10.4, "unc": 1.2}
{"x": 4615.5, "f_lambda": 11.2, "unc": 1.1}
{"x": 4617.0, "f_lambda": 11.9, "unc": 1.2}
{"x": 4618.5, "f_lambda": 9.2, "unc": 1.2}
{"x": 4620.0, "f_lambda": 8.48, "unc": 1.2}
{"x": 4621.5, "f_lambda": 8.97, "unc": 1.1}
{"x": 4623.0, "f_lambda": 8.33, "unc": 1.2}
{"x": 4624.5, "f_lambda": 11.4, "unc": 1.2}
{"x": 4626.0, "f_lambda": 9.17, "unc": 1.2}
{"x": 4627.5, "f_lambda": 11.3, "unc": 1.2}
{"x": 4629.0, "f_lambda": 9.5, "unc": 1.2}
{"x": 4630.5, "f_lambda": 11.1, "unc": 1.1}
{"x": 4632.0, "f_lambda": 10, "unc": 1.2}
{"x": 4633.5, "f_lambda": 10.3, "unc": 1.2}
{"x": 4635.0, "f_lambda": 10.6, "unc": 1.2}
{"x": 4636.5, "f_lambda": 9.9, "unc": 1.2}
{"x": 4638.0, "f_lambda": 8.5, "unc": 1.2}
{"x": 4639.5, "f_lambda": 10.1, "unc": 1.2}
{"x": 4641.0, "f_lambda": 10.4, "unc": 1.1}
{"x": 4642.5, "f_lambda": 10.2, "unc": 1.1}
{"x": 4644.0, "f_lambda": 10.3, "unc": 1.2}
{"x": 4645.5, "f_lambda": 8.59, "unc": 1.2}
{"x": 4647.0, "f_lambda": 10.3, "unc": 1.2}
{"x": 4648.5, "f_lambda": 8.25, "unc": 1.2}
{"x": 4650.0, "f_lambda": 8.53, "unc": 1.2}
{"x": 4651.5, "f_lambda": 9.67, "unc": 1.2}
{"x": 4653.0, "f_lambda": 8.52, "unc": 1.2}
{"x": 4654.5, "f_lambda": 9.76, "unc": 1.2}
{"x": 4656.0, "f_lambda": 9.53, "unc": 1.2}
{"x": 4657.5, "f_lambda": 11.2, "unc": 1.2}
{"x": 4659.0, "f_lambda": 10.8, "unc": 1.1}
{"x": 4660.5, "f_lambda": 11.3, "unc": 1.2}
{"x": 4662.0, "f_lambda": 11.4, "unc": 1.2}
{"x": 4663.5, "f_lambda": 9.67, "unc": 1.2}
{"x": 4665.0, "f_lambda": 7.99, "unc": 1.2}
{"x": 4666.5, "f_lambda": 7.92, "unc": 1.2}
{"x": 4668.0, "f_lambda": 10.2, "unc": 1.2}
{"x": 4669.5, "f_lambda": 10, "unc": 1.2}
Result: 2.03 Angstrom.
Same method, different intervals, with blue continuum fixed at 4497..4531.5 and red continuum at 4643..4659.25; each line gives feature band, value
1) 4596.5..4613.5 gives -0.7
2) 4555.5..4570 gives -0.7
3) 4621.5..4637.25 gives -0.9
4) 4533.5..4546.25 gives -0.7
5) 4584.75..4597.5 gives 0.9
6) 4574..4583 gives 0.6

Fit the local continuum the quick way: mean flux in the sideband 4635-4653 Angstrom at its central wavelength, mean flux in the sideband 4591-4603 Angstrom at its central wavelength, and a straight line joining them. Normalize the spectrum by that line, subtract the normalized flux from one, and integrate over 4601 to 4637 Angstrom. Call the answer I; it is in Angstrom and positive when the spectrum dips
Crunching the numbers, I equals -3.9 Angstrom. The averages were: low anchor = 8.88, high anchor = 9.52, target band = 10.2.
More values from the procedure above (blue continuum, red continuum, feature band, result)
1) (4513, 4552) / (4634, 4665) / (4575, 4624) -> 0.9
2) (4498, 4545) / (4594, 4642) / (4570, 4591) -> 1.0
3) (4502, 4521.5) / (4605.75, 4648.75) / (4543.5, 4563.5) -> 0.7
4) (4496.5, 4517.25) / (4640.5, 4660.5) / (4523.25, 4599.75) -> 3.6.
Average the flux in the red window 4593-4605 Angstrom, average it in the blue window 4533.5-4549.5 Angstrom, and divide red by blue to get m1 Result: 0.88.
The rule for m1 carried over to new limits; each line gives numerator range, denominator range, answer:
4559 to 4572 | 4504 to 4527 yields 1.04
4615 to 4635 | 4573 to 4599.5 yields 1.12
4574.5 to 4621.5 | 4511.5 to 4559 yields 1.01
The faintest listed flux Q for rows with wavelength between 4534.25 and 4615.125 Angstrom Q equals 7.32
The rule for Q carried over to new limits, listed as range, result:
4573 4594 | 7.77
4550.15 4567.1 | 8.49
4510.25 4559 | 6.89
